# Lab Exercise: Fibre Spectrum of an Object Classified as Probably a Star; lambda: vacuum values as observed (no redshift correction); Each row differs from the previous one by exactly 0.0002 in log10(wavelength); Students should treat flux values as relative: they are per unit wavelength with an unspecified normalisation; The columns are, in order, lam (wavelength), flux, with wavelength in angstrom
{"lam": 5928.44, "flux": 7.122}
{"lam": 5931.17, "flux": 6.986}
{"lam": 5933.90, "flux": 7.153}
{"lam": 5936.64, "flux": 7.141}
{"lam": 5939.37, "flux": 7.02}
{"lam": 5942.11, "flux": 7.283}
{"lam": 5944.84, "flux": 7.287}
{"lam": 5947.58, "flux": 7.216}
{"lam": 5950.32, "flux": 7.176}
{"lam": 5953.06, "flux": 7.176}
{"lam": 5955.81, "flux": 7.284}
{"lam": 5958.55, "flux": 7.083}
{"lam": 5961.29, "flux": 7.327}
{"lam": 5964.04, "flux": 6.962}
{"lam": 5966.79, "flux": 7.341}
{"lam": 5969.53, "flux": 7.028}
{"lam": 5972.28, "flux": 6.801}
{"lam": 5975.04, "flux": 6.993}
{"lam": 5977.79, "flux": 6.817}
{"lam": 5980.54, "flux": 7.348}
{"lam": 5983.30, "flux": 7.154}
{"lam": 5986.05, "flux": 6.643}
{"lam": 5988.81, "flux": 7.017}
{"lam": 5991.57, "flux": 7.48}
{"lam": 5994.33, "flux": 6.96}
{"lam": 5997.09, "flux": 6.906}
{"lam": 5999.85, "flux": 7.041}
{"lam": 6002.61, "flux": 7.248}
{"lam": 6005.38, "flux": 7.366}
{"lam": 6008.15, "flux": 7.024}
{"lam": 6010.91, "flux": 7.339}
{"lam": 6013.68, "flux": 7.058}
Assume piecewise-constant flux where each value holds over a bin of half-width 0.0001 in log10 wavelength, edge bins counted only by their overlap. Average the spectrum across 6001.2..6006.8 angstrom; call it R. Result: 7.3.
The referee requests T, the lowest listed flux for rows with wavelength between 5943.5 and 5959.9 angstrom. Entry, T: 7.083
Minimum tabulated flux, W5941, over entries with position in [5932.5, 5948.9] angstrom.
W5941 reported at 7.02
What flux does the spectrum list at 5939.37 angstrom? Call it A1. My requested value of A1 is 7.02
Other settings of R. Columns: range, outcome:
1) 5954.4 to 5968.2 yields 7.2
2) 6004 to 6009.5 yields 7.19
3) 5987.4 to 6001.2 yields 7.08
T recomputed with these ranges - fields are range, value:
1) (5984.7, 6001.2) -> 6.643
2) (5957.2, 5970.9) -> 6.962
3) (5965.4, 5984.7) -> 6.801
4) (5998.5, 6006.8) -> 7.041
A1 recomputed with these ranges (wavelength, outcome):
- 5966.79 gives 7.341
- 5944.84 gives 7.287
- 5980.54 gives 7.348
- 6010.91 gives 7.339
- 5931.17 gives 6.986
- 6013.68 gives 7.058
